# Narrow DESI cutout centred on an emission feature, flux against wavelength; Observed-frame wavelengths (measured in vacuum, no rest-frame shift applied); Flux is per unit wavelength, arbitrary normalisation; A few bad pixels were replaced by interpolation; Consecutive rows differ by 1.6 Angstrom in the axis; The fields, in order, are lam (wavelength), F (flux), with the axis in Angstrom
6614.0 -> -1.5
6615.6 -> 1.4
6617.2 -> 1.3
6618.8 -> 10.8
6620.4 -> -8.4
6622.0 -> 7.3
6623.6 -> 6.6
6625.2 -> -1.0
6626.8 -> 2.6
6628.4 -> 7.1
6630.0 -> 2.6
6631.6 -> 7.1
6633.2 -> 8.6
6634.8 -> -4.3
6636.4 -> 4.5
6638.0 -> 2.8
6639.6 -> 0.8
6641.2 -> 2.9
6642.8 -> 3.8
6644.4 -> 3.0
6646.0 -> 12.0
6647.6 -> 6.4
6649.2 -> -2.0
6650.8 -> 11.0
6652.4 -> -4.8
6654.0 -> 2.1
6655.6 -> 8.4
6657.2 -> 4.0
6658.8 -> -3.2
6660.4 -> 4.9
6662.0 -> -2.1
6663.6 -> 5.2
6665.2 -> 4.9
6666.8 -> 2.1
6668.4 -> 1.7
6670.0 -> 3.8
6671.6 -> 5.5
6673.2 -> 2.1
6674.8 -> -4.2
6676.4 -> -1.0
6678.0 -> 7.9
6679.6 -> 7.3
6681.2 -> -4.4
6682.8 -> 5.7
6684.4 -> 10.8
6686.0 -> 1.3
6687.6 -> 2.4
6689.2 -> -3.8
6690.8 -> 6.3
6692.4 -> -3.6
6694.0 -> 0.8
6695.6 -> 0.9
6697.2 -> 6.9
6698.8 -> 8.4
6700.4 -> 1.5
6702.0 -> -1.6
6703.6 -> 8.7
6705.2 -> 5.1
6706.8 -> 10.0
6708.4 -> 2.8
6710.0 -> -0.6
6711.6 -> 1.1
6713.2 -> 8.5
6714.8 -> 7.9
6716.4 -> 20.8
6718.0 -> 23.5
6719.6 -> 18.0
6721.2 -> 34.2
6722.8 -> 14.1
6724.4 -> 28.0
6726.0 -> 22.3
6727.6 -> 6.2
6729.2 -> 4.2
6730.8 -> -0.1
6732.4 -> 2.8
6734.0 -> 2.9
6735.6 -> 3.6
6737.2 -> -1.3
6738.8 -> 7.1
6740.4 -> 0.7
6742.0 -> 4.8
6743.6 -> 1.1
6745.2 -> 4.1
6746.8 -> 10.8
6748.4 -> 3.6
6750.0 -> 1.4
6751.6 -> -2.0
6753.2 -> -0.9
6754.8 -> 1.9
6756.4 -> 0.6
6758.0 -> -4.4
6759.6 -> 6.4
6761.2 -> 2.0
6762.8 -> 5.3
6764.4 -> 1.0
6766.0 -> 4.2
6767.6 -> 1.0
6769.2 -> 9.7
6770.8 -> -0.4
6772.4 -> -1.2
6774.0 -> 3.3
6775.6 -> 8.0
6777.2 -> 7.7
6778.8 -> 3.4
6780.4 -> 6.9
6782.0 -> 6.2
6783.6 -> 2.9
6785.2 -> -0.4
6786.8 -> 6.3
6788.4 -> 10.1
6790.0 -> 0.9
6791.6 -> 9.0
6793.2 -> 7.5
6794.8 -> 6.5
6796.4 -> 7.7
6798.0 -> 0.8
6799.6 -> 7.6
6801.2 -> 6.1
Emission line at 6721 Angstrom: [O II] 3727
